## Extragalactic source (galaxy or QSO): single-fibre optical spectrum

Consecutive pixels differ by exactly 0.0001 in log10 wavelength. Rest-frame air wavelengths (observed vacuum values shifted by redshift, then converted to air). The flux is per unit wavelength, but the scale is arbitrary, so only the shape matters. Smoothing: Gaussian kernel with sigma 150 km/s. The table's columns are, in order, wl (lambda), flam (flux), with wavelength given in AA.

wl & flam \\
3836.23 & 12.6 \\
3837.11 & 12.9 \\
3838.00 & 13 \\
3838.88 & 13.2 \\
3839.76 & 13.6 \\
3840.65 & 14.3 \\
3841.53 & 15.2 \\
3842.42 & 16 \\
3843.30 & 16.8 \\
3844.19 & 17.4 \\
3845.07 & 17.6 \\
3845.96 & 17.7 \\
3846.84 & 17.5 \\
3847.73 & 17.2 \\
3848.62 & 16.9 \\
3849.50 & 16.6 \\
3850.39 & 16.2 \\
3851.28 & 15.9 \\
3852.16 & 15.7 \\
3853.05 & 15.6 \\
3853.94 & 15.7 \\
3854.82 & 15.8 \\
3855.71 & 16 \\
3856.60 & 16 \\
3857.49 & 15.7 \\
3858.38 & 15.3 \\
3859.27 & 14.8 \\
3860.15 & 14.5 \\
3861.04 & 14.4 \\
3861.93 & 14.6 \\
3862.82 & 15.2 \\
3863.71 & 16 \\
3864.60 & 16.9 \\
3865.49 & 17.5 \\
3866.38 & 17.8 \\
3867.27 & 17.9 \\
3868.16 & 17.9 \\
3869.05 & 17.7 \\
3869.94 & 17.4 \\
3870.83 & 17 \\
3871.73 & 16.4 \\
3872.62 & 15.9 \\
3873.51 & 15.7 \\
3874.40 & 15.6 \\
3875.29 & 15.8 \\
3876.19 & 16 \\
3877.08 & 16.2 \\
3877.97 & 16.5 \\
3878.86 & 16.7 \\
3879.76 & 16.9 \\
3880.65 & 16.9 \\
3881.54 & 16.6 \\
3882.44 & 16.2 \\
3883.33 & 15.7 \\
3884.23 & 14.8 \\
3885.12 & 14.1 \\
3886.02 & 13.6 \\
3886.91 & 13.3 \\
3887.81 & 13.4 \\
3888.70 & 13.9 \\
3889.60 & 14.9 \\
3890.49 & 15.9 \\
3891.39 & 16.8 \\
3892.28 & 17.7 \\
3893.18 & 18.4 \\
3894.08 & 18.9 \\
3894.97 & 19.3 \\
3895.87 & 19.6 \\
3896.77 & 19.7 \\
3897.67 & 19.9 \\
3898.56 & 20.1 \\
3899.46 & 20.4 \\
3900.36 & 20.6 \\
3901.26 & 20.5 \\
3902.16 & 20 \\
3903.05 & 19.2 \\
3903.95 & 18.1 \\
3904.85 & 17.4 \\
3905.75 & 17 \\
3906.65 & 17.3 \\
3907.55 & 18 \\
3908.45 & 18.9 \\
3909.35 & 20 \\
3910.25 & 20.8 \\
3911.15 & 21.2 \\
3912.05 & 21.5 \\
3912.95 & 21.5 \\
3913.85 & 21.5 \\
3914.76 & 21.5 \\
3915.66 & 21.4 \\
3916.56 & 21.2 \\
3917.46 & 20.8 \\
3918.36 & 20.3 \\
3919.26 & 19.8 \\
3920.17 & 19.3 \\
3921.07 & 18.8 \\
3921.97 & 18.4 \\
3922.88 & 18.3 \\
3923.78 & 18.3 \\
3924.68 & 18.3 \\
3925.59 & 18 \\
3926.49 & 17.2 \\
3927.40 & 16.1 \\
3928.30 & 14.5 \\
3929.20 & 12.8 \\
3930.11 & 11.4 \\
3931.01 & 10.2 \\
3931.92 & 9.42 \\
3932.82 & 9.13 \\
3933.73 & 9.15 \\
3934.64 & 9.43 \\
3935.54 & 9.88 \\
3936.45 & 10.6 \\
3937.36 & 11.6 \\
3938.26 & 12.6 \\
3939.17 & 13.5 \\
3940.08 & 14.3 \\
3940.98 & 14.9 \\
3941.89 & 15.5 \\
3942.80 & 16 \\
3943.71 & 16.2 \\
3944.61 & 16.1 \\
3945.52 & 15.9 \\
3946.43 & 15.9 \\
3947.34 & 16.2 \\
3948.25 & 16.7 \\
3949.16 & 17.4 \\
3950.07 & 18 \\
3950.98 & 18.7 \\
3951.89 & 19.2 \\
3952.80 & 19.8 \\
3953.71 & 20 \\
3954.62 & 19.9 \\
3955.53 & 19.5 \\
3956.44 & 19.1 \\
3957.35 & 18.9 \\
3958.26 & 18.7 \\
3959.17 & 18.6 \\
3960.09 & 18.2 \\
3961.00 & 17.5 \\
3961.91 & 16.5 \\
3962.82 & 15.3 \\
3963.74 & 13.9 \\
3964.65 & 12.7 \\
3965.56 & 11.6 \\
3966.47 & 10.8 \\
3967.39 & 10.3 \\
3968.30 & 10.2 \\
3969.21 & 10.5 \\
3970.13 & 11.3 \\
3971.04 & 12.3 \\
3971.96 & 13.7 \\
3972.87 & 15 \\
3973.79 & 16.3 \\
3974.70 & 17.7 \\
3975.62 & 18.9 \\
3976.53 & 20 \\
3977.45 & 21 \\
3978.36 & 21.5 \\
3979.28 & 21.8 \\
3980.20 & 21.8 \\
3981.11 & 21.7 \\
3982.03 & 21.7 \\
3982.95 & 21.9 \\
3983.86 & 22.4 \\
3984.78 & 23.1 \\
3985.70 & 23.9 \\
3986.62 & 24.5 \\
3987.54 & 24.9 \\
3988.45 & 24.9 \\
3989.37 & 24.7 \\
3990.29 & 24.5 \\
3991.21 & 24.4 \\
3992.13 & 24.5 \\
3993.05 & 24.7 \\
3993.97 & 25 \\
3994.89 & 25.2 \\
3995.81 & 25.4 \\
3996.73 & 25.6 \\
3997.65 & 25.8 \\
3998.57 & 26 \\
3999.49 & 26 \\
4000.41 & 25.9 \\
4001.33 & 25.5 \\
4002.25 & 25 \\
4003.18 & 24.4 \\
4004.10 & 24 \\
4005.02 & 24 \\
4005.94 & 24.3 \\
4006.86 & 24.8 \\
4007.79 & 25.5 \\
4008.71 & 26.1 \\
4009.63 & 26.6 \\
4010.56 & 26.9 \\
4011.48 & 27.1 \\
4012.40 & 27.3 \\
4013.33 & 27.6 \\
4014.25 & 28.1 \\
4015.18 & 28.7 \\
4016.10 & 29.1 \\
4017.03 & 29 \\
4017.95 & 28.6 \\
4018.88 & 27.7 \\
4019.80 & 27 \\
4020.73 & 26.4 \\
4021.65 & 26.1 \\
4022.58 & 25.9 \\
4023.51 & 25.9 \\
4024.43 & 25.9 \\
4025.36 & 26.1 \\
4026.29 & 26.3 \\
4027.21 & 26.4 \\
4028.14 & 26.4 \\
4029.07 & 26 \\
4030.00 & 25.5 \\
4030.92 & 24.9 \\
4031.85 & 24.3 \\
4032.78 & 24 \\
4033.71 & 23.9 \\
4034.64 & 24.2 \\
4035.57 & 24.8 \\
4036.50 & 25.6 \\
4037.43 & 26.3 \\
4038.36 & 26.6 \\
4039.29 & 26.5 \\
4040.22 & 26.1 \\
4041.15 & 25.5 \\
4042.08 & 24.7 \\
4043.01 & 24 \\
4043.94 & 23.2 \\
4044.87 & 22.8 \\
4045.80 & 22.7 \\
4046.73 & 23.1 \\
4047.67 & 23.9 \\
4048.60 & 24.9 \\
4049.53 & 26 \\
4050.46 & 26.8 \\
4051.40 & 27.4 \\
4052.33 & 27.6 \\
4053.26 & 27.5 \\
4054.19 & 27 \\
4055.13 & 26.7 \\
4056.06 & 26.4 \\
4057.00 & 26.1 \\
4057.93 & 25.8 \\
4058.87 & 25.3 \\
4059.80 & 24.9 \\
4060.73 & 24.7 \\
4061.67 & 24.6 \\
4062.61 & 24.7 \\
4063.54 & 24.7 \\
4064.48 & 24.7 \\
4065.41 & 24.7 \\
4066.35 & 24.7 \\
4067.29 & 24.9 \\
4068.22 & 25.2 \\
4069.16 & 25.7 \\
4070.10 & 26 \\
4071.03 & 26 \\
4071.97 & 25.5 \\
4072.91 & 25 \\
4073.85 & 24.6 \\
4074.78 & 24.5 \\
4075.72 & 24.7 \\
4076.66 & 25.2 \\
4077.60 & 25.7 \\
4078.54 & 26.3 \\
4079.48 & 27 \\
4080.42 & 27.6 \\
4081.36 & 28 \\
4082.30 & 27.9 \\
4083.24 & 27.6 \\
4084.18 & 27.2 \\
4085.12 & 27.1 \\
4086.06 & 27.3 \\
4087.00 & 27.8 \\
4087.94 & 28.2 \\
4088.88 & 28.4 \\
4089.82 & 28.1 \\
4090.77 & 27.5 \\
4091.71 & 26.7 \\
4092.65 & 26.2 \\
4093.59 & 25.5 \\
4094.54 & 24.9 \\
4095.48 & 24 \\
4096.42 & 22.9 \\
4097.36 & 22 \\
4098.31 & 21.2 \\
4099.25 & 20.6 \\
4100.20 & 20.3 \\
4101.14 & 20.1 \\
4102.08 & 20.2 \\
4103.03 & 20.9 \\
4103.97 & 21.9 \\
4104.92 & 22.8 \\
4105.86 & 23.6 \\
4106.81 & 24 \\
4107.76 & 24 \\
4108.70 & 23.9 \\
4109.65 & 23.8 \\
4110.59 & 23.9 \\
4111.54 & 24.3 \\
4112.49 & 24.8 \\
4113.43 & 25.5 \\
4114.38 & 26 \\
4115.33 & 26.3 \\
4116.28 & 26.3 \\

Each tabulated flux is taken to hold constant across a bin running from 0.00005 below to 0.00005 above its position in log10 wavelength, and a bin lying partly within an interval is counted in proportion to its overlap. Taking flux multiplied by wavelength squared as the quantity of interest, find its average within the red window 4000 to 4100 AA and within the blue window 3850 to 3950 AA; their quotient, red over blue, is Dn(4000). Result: 1.67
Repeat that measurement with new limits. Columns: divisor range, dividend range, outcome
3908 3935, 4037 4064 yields 1.57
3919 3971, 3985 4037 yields 1.75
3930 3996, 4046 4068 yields 1.53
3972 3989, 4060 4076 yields 1.24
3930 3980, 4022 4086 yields 1.75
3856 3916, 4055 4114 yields 1.59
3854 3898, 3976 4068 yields 1.66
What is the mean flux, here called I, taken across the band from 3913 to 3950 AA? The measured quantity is 15.8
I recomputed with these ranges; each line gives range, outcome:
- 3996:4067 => 25.7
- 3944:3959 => 18.1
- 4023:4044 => 25.4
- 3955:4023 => 22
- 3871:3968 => 16.7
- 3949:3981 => 16.8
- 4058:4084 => 25.6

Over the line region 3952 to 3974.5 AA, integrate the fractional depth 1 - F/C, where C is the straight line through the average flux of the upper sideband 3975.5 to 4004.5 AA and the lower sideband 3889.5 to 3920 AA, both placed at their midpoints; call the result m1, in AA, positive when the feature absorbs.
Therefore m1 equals 6.9 AA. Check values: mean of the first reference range 19.5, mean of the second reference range 23.8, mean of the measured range 15.5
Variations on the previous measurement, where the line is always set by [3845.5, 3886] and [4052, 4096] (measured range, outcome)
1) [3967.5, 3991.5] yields 2.3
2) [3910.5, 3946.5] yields 5.6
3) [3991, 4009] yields -2.0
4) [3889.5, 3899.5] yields -0.5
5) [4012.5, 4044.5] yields -2.9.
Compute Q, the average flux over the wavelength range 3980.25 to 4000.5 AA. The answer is 24.3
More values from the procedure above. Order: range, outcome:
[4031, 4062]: 25.3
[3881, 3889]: 14.7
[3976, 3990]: 22.7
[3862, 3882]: 16.6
